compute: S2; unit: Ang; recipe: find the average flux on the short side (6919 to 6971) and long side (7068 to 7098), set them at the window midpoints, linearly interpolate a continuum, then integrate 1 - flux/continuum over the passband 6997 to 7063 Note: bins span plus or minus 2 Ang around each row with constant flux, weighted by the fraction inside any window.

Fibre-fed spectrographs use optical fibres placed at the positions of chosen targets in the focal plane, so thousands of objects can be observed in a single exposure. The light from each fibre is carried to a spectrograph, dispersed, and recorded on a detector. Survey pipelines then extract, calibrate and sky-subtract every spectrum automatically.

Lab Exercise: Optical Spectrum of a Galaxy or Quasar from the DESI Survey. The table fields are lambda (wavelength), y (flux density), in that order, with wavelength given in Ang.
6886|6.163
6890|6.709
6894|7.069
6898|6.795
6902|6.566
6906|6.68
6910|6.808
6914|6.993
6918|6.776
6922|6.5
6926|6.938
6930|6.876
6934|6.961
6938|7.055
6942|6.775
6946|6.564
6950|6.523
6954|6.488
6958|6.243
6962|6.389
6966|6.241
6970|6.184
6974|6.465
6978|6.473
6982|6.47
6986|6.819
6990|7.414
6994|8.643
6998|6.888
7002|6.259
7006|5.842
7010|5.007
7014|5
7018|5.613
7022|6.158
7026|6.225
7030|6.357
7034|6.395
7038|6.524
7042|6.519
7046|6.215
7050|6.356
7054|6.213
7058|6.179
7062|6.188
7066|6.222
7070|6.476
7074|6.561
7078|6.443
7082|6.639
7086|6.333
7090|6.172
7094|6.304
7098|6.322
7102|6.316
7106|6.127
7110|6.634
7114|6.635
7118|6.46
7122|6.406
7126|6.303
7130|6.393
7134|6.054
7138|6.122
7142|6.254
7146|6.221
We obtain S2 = 3.9 Ang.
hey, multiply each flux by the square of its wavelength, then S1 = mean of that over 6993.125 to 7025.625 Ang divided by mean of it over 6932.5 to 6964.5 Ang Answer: 0.94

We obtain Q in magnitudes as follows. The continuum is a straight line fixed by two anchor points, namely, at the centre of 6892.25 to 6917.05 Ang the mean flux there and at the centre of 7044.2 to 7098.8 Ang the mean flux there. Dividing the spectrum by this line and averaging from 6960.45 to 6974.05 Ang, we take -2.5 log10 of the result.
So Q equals 0.06 mag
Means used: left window 6.81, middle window 6.3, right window 6.33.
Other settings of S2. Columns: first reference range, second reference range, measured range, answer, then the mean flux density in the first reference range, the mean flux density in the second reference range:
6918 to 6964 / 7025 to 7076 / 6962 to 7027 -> 1.52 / 6.67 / 6.34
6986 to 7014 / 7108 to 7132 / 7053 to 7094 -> 1.04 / 6.57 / 6.47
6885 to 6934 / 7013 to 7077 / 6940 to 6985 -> 0.71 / 6.76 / 6.22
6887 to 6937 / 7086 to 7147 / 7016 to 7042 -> 1.14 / 6.8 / 6.32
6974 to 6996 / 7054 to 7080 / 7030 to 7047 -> 0.47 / 7.1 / 6.33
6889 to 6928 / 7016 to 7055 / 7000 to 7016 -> 2.13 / 6.79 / 6.26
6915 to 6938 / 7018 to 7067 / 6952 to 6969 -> 0.87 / 6.84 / 6.27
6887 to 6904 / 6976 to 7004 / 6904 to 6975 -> 2.30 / 6.75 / 7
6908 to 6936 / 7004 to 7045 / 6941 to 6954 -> 0.06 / 6.84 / 5.97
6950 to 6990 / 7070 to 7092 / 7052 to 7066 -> 0.53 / 6.47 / 6.43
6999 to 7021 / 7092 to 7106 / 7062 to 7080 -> -0.94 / 5.63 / 6.29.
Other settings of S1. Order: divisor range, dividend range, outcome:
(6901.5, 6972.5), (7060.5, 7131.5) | 1.01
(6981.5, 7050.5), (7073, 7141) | 1.02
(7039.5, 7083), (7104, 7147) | 1.01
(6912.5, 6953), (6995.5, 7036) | 0.91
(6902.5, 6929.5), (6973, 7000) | 1.06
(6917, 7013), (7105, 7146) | 1.01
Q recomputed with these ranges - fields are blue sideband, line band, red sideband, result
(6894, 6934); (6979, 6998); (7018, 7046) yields -0.121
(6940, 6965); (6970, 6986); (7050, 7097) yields -0.004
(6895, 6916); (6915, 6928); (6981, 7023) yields -0.007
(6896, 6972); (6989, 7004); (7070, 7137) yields -0.116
